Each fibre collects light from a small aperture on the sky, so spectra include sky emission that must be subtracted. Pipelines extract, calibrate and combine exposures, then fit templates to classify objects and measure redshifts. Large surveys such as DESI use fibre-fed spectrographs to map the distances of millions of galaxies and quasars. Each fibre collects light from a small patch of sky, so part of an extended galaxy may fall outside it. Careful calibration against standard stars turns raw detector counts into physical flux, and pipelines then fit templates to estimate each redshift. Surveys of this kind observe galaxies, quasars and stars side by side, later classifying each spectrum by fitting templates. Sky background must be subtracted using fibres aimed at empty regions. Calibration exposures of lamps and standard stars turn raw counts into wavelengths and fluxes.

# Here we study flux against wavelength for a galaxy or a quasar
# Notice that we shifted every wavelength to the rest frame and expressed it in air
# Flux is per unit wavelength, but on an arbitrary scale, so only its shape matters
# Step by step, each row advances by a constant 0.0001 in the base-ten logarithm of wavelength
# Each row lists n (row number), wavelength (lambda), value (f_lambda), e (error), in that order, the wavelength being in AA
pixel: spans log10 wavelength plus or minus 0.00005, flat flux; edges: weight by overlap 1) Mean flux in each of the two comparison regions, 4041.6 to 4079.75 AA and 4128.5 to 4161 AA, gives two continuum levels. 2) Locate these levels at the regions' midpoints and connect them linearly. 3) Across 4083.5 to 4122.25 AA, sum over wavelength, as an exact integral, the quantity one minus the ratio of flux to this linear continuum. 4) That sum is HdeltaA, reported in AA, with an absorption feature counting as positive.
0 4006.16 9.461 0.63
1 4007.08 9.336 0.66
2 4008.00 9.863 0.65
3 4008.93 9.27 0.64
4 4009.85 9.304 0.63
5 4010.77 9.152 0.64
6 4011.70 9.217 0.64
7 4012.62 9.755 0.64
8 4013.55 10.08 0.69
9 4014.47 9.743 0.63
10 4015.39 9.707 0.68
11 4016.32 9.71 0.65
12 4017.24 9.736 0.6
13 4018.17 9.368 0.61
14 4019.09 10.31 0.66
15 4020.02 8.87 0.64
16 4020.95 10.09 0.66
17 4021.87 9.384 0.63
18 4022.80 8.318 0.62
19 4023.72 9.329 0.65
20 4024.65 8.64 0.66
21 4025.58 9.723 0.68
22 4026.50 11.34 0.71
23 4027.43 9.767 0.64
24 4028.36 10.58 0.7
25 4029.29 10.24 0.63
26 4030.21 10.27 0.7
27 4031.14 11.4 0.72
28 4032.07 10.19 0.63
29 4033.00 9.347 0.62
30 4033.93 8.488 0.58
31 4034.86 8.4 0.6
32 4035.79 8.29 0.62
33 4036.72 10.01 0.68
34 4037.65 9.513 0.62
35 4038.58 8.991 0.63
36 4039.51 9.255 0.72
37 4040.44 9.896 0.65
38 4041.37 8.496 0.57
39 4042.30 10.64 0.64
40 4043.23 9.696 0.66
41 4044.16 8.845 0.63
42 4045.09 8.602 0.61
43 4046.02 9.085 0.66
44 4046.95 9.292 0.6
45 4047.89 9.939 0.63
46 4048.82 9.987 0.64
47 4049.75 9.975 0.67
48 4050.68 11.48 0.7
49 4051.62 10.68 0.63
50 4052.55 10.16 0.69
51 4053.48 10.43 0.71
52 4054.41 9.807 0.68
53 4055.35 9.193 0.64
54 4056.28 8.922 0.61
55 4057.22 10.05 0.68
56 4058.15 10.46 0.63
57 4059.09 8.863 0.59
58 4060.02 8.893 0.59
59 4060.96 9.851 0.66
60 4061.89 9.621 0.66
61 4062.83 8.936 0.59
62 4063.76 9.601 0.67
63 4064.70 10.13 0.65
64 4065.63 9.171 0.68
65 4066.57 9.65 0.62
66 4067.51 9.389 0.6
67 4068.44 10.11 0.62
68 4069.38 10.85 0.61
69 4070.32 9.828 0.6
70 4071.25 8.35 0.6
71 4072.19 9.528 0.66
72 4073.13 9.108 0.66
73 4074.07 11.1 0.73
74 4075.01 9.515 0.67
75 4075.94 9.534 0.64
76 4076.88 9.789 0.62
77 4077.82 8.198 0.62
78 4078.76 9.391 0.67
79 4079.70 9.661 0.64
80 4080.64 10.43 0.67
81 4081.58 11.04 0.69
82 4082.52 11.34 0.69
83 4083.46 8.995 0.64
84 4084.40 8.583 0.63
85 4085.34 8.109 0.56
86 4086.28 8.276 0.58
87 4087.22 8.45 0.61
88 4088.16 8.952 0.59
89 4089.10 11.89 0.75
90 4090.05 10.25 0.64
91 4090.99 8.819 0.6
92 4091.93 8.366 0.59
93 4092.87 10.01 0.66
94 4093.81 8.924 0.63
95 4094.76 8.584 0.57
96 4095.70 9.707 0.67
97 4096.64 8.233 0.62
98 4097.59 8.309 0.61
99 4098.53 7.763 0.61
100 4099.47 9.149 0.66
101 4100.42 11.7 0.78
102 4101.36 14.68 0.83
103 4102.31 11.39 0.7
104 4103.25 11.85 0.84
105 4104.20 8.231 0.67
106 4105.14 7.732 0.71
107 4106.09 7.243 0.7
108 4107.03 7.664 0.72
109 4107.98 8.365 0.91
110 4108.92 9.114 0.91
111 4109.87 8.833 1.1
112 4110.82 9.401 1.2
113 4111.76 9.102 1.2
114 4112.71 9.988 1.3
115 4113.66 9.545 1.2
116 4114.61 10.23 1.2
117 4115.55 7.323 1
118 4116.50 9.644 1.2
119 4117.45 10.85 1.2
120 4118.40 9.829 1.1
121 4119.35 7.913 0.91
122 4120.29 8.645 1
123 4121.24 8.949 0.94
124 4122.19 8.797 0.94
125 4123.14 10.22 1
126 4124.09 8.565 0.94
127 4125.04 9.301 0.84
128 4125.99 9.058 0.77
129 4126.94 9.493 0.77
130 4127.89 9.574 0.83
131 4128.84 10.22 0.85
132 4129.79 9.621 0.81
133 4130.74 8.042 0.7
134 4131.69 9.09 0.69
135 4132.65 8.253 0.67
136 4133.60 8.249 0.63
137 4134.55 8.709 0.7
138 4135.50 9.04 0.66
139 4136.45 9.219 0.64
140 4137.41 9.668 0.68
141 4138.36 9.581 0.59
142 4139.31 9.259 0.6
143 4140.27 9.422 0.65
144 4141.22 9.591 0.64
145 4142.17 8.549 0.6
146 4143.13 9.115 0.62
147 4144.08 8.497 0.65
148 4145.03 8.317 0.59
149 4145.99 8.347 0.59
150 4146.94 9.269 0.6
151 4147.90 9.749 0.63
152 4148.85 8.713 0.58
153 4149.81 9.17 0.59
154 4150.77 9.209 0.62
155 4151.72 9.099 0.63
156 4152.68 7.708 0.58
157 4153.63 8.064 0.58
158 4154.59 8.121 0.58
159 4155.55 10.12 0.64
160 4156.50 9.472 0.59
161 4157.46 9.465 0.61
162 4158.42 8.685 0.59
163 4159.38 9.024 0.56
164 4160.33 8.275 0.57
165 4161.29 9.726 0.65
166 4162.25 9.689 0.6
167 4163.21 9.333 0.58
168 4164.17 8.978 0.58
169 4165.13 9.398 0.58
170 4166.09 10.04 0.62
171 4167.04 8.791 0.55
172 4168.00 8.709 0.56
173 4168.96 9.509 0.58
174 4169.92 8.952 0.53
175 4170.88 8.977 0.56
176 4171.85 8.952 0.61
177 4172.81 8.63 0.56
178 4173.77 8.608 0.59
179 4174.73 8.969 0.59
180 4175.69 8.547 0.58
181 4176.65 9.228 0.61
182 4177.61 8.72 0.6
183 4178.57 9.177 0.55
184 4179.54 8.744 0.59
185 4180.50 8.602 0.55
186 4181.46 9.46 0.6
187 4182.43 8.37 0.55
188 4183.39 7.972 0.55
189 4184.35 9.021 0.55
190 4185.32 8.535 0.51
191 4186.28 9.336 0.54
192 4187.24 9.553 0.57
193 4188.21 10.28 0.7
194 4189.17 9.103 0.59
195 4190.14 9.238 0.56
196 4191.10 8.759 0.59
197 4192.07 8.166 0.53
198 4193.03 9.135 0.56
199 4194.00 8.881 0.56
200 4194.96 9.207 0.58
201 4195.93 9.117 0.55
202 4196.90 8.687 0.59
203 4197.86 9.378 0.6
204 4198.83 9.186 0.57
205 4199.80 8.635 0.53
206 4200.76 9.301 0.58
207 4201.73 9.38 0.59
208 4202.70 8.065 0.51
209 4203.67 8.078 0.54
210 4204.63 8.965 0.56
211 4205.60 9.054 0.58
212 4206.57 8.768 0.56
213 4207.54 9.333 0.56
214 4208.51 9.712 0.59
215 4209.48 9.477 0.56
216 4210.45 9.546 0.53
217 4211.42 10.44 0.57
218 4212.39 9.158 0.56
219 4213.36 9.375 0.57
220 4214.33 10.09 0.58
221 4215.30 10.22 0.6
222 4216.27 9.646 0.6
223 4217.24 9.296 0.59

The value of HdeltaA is 0.2 AA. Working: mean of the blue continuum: 9.66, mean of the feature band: 9.26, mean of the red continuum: 8.97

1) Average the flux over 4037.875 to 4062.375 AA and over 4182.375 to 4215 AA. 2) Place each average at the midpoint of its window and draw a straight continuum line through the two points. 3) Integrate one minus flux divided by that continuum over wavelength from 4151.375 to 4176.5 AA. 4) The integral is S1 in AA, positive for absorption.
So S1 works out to 0.7 AA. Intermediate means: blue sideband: 9.66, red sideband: 9.11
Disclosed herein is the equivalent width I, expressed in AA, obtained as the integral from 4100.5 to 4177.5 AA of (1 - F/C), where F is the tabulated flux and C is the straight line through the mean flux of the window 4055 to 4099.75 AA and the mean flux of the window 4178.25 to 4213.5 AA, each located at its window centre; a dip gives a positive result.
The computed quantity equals 0.6 AA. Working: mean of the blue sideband 9.42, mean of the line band 9.15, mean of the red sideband 9.05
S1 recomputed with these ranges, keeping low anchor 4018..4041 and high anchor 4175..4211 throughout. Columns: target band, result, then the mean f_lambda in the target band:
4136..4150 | 0.1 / 9.09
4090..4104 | -0.7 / 9.81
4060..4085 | -0.6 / 9.66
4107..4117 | 0.2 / 9.08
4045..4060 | -0.5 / 9.81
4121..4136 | 0.3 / 9.08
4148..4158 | 0.2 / 8.94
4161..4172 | -0.2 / 9.25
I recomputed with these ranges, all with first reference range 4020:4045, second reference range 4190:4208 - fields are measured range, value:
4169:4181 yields 0.18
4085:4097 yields 0.24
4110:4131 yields -0.18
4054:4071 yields -0.32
